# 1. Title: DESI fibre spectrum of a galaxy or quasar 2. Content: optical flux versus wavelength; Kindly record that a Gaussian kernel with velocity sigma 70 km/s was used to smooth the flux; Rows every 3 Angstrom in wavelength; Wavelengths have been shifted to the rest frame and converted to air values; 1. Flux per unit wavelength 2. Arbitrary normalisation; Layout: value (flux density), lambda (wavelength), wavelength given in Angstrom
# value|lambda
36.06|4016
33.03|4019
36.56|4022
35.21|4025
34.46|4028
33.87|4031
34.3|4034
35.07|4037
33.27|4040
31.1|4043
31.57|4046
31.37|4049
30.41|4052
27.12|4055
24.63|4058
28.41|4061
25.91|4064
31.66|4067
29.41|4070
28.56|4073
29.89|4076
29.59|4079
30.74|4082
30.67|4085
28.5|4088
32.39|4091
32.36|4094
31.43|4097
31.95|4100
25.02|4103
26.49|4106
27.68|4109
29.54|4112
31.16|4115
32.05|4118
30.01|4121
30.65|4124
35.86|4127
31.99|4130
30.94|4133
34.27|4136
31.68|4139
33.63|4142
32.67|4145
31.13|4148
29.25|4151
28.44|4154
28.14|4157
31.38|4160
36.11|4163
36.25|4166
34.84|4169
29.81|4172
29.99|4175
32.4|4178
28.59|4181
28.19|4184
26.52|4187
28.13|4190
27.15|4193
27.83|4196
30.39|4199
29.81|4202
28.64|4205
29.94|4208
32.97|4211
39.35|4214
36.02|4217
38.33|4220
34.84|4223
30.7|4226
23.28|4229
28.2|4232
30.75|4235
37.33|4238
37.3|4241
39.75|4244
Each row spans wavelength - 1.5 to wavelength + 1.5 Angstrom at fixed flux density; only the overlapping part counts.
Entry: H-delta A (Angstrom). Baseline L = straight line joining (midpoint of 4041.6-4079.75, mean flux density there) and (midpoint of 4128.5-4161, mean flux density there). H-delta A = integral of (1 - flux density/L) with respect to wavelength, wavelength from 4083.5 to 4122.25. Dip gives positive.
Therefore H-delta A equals 0.3 Angstrom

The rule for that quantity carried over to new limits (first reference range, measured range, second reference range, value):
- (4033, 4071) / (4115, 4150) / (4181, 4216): -2.4 Angstrom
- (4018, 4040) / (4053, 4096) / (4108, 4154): 5.0 Angstrom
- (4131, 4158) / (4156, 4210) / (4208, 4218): 5.0 Angstrom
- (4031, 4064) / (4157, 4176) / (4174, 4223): -1.1 Angstrom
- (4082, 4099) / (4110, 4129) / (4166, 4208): -0.5 Angstrom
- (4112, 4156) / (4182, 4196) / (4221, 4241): 1.8 Angstrom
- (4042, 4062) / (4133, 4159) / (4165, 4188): -0.6 Angstrom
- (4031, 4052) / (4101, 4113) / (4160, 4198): 1.7 Angstrom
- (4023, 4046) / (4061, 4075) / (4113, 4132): 1.8 Angstrom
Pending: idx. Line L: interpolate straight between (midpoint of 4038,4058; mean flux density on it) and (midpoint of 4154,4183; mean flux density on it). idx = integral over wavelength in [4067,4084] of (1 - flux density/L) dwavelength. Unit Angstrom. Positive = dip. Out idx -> 0.5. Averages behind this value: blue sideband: 30.4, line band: 29.8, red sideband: 31.7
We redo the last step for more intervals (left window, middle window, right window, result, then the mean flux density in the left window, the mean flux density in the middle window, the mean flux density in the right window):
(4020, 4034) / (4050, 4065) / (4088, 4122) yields 2.5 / 34.9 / 27.5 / 29.9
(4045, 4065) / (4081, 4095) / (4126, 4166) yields -0.5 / 28.5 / 30.9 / 32.1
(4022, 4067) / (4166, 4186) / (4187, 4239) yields 0.2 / 31.4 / 31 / 31.2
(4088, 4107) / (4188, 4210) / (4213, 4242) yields 2.6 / 29.9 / 28.9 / 33.4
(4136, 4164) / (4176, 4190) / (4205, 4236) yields 1.3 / 31.5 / 28.9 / 32.3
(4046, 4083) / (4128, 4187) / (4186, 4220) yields -2.2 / 29.1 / 31.5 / 31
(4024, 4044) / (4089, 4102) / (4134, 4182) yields 0.5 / 33.9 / 31.6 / 31.8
